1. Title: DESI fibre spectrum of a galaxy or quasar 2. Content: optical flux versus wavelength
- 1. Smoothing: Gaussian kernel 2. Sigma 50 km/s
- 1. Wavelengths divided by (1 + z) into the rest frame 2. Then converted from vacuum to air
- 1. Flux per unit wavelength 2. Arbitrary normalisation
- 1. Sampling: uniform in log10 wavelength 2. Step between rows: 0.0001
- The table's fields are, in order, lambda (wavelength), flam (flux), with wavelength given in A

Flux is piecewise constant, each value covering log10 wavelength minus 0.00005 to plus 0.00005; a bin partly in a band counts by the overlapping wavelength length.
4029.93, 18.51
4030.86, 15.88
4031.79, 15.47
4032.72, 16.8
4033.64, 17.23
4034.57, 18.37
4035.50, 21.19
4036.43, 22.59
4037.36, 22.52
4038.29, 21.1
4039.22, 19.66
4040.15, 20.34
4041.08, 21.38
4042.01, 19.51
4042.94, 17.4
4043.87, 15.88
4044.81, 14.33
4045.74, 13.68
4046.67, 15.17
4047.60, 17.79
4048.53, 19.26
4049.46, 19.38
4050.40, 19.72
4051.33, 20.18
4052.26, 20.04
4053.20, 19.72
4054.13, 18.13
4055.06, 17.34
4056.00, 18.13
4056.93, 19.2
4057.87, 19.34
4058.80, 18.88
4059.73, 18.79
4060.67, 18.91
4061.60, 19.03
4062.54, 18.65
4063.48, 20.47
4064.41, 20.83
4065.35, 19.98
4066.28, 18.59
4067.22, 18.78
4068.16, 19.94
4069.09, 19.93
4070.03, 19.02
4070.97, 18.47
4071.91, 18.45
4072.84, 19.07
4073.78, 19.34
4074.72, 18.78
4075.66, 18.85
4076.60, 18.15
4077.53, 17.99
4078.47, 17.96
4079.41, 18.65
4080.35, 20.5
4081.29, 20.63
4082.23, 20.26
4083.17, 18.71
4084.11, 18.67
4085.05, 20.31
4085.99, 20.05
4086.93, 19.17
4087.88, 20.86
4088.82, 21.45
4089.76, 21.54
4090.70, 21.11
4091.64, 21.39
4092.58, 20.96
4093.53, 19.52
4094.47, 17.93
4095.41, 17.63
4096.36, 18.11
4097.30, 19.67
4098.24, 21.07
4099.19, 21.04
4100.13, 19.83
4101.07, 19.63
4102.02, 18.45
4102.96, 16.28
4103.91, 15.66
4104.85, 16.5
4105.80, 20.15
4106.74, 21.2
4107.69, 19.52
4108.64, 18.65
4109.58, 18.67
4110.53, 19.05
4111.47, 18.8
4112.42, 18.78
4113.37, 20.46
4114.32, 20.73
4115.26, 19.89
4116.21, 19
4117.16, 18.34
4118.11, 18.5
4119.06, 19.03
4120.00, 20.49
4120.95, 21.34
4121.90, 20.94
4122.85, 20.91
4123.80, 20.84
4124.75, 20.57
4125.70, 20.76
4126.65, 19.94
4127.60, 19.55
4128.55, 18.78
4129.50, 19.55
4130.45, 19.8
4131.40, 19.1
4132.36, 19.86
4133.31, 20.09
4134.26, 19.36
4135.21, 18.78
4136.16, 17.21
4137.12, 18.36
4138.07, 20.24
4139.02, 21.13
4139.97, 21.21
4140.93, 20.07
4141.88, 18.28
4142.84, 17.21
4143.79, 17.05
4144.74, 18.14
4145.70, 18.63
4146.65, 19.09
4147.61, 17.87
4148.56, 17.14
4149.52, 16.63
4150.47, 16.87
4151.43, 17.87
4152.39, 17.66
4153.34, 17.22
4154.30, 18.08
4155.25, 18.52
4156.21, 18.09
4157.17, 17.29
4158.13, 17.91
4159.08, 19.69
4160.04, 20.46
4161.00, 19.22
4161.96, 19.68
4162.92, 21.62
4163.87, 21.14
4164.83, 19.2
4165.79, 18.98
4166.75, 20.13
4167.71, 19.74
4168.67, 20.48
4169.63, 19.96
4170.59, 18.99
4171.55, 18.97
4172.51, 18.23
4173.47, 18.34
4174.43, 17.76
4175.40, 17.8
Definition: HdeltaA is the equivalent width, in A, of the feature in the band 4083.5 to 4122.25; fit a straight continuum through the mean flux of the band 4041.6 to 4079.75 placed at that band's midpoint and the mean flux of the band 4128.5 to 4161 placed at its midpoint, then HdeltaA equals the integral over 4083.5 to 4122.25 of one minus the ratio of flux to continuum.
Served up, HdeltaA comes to -1.9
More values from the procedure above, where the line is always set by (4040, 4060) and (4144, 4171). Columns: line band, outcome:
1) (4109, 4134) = -1.5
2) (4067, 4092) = -1.5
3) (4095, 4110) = -0.3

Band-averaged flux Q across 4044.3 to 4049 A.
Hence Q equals 16.1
